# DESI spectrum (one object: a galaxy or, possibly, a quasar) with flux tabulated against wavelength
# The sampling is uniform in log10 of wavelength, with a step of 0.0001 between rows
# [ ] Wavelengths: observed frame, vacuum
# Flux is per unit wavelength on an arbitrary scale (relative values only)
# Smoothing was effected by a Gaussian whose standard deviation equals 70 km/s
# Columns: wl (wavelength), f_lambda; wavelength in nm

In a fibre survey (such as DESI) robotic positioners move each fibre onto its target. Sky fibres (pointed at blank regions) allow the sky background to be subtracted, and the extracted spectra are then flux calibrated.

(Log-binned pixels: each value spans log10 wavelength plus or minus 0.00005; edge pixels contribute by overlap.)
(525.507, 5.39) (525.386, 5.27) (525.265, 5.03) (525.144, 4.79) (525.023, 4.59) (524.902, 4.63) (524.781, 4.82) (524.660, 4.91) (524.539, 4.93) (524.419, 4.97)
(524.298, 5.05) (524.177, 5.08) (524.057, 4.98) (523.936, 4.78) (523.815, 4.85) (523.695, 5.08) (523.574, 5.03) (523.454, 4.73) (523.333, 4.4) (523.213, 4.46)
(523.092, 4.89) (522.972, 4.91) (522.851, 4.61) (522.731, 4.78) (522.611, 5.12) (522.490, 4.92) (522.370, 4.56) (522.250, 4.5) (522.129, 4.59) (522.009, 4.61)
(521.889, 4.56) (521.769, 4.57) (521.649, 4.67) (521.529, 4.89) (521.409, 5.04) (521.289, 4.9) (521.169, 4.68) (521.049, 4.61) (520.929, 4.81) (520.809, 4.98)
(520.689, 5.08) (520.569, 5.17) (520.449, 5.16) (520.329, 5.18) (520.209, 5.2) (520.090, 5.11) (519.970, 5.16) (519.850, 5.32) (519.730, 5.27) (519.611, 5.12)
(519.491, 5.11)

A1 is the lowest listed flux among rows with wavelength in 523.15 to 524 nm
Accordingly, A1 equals 4.4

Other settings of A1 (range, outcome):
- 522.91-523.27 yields 4.46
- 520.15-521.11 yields 4.61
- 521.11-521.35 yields 4.68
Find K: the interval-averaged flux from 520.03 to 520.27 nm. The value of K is 5.16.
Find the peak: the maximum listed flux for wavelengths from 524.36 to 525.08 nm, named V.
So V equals 4.97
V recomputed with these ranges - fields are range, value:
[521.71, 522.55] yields 4.92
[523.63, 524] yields 5.08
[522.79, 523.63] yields 5.03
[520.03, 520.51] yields 5.2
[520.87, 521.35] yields 4.9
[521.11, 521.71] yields 5.04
